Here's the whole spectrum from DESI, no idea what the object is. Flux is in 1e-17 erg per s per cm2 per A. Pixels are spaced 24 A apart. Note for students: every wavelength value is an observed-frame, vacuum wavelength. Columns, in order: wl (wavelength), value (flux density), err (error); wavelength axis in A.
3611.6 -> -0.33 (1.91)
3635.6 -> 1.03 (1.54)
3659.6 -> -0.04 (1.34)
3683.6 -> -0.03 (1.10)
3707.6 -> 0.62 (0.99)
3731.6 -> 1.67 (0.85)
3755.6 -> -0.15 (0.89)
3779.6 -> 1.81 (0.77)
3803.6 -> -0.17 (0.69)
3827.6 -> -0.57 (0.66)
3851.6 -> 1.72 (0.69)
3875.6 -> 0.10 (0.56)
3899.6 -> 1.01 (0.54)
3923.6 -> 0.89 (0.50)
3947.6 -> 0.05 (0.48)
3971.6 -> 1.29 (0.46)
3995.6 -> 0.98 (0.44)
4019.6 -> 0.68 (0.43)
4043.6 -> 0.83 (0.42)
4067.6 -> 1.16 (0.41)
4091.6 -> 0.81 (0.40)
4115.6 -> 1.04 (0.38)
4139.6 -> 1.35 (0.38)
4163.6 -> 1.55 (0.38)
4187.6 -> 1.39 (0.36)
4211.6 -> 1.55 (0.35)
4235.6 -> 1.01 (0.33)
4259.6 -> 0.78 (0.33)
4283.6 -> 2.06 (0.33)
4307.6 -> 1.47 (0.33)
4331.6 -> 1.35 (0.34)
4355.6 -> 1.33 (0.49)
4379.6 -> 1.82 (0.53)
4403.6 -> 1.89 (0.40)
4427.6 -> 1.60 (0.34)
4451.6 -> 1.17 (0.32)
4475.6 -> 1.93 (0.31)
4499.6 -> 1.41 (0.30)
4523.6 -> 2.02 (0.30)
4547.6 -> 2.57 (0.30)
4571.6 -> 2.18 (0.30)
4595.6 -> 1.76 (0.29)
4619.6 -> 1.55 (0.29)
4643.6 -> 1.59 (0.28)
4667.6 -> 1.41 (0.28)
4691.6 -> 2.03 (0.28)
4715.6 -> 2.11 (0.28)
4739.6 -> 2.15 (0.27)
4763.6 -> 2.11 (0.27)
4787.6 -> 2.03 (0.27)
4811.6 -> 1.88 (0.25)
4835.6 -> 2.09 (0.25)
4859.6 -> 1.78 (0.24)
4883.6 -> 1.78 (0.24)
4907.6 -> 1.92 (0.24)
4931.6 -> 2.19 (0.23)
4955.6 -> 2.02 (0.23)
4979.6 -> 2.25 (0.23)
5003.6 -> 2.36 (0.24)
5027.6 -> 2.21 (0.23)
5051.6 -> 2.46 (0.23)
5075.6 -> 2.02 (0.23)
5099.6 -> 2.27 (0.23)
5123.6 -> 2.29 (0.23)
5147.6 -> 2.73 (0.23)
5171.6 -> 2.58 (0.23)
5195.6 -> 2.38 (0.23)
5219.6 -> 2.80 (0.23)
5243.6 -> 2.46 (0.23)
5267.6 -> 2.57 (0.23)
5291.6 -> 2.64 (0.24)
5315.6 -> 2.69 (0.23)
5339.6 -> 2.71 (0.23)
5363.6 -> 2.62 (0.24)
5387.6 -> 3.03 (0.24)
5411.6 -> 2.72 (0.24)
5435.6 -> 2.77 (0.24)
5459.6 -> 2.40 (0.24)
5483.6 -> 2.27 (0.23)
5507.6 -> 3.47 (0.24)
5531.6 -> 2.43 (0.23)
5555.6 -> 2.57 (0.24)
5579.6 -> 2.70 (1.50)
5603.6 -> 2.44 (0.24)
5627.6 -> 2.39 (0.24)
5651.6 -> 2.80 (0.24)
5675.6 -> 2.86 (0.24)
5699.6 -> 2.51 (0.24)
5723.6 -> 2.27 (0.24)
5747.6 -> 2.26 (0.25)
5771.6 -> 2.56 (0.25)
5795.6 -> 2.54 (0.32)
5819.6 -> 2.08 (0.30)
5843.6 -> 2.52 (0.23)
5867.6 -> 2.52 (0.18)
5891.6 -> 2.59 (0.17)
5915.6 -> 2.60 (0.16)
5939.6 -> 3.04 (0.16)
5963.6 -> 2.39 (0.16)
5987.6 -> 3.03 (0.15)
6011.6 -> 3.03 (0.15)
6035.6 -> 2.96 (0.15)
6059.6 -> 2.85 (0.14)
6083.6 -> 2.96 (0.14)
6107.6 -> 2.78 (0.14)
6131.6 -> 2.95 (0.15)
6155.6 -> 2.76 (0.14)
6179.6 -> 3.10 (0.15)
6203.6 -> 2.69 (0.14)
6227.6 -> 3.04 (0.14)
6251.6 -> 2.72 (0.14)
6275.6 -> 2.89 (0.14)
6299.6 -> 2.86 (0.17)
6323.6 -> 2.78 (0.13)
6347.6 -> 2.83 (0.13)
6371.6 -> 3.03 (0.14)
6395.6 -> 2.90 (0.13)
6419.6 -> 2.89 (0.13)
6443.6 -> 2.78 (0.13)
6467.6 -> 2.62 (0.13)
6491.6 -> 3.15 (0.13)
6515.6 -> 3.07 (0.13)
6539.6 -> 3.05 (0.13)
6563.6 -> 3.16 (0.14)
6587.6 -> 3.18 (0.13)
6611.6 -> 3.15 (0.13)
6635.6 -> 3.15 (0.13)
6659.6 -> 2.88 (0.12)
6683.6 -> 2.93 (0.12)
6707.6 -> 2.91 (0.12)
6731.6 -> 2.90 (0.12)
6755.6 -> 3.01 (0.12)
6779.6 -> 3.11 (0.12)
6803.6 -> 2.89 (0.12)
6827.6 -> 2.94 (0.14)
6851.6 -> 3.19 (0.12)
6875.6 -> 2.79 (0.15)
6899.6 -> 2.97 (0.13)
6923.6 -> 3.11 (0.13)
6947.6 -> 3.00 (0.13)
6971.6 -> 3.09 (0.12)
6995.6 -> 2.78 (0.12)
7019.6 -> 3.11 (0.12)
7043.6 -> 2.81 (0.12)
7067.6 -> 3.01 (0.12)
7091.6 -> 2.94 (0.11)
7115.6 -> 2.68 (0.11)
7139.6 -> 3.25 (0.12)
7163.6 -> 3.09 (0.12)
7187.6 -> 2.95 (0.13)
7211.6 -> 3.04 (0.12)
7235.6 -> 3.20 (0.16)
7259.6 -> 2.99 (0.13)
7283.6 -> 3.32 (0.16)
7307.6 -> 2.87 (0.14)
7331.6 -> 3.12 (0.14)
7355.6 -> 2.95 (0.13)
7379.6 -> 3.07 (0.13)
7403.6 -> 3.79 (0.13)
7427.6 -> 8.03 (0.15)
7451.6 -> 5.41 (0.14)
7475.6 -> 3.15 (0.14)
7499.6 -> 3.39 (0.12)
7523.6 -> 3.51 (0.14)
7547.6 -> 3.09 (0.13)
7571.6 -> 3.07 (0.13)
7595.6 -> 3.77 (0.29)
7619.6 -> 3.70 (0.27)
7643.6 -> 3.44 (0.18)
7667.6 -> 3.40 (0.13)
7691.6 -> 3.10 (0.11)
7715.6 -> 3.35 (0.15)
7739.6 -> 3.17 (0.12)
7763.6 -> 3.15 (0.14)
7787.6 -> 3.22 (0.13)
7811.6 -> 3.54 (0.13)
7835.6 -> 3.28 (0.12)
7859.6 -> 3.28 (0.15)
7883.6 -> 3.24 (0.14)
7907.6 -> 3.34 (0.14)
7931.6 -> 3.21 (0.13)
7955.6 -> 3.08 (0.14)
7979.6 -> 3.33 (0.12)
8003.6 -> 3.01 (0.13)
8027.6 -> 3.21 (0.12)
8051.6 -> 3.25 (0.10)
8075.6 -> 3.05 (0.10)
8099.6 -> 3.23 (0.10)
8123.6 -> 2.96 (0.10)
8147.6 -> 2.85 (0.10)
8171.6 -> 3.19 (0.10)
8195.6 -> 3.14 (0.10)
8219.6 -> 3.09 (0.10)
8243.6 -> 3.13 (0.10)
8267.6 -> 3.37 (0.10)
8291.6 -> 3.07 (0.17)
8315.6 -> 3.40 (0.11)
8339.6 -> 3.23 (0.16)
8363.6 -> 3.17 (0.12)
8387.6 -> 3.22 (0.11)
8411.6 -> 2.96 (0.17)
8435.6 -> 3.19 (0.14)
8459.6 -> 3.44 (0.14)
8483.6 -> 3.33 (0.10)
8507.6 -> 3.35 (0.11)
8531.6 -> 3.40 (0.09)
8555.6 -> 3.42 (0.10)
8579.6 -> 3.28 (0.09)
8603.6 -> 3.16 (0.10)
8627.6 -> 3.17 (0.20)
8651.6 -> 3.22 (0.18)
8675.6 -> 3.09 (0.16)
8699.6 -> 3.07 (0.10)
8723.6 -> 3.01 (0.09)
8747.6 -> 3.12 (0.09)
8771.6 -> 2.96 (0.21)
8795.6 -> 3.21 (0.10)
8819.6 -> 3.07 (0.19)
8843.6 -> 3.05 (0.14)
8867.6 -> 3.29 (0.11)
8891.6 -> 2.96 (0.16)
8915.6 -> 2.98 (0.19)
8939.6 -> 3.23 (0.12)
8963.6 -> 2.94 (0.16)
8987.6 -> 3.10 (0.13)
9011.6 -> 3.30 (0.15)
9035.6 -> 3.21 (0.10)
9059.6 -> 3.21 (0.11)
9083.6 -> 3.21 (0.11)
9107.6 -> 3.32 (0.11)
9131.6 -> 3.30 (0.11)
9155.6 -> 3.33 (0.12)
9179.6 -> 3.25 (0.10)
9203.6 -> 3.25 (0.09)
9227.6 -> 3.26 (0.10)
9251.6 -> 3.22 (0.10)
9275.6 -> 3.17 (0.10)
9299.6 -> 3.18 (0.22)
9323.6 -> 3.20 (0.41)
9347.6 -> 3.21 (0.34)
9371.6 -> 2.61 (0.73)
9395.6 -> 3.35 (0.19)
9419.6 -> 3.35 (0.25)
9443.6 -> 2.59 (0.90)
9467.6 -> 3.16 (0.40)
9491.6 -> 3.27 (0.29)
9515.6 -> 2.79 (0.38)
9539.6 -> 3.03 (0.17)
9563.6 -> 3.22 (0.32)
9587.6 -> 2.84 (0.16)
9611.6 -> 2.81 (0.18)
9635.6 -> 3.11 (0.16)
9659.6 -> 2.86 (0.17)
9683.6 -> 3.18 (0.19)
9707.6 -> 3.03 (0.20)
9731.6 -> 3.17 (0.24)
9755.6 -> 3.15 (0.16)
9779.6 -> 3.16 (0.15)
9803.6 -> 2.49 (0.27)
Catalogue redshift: 0.132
